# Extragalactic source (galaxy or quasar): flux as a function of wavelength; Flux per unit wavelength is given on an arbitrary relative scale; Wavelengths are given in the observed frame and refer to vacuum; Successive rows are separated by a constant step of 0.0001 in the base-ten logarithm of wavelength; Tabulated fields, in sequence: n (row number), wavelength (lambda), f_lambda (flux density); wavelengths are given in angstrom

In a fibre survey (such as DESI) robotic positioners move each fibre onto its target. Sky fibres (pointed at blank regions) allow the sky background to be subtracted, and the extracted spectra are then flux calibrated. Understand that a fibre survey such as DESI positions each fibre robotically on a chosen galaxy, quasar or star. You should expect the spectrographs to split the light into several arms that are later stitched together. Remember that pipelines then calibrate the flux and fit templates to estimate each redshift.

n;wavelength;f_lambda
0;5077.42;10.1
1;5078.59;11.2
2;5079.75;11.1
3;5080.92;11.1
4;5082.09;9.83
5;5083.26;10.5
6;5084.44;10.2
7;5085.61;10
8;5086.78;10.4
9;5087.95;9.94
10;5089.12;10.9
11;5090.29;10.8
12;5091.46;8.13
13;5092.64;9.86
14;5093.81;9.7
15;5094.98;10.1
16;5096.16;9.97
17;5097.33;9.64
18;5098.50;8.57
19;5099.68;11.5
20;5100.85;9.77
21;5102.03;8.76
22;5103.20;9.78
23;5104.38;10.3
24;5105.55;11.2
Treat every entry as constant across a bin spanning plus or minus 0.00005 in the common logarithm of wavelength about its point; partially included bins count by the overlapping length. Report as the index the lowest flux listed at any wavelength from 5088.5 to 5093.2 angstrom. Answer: 8.13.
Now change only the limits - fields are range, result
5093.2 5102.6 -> 8.57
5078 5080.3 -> 11.1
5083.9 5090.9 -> 9.94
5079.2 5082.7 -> 9.83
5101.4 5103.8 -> 8.76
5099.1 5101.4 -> 9.77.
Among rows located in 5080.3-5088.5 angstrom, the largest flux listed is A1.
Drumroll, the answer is 11.1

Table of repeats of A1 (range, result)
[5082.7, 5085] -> 10.5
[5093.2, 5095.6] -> 10.1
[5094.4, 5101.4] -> 11.5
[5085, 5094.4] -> 10.9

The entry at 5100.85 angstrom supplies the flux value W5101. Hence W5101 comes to 9.77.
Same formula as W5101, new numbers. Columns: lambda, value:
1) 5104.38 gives 10.3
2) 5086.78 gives 10.4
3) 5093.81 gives 9.7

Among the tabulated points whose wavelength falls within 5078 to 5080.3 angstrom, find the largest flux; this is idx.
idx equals 11.2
